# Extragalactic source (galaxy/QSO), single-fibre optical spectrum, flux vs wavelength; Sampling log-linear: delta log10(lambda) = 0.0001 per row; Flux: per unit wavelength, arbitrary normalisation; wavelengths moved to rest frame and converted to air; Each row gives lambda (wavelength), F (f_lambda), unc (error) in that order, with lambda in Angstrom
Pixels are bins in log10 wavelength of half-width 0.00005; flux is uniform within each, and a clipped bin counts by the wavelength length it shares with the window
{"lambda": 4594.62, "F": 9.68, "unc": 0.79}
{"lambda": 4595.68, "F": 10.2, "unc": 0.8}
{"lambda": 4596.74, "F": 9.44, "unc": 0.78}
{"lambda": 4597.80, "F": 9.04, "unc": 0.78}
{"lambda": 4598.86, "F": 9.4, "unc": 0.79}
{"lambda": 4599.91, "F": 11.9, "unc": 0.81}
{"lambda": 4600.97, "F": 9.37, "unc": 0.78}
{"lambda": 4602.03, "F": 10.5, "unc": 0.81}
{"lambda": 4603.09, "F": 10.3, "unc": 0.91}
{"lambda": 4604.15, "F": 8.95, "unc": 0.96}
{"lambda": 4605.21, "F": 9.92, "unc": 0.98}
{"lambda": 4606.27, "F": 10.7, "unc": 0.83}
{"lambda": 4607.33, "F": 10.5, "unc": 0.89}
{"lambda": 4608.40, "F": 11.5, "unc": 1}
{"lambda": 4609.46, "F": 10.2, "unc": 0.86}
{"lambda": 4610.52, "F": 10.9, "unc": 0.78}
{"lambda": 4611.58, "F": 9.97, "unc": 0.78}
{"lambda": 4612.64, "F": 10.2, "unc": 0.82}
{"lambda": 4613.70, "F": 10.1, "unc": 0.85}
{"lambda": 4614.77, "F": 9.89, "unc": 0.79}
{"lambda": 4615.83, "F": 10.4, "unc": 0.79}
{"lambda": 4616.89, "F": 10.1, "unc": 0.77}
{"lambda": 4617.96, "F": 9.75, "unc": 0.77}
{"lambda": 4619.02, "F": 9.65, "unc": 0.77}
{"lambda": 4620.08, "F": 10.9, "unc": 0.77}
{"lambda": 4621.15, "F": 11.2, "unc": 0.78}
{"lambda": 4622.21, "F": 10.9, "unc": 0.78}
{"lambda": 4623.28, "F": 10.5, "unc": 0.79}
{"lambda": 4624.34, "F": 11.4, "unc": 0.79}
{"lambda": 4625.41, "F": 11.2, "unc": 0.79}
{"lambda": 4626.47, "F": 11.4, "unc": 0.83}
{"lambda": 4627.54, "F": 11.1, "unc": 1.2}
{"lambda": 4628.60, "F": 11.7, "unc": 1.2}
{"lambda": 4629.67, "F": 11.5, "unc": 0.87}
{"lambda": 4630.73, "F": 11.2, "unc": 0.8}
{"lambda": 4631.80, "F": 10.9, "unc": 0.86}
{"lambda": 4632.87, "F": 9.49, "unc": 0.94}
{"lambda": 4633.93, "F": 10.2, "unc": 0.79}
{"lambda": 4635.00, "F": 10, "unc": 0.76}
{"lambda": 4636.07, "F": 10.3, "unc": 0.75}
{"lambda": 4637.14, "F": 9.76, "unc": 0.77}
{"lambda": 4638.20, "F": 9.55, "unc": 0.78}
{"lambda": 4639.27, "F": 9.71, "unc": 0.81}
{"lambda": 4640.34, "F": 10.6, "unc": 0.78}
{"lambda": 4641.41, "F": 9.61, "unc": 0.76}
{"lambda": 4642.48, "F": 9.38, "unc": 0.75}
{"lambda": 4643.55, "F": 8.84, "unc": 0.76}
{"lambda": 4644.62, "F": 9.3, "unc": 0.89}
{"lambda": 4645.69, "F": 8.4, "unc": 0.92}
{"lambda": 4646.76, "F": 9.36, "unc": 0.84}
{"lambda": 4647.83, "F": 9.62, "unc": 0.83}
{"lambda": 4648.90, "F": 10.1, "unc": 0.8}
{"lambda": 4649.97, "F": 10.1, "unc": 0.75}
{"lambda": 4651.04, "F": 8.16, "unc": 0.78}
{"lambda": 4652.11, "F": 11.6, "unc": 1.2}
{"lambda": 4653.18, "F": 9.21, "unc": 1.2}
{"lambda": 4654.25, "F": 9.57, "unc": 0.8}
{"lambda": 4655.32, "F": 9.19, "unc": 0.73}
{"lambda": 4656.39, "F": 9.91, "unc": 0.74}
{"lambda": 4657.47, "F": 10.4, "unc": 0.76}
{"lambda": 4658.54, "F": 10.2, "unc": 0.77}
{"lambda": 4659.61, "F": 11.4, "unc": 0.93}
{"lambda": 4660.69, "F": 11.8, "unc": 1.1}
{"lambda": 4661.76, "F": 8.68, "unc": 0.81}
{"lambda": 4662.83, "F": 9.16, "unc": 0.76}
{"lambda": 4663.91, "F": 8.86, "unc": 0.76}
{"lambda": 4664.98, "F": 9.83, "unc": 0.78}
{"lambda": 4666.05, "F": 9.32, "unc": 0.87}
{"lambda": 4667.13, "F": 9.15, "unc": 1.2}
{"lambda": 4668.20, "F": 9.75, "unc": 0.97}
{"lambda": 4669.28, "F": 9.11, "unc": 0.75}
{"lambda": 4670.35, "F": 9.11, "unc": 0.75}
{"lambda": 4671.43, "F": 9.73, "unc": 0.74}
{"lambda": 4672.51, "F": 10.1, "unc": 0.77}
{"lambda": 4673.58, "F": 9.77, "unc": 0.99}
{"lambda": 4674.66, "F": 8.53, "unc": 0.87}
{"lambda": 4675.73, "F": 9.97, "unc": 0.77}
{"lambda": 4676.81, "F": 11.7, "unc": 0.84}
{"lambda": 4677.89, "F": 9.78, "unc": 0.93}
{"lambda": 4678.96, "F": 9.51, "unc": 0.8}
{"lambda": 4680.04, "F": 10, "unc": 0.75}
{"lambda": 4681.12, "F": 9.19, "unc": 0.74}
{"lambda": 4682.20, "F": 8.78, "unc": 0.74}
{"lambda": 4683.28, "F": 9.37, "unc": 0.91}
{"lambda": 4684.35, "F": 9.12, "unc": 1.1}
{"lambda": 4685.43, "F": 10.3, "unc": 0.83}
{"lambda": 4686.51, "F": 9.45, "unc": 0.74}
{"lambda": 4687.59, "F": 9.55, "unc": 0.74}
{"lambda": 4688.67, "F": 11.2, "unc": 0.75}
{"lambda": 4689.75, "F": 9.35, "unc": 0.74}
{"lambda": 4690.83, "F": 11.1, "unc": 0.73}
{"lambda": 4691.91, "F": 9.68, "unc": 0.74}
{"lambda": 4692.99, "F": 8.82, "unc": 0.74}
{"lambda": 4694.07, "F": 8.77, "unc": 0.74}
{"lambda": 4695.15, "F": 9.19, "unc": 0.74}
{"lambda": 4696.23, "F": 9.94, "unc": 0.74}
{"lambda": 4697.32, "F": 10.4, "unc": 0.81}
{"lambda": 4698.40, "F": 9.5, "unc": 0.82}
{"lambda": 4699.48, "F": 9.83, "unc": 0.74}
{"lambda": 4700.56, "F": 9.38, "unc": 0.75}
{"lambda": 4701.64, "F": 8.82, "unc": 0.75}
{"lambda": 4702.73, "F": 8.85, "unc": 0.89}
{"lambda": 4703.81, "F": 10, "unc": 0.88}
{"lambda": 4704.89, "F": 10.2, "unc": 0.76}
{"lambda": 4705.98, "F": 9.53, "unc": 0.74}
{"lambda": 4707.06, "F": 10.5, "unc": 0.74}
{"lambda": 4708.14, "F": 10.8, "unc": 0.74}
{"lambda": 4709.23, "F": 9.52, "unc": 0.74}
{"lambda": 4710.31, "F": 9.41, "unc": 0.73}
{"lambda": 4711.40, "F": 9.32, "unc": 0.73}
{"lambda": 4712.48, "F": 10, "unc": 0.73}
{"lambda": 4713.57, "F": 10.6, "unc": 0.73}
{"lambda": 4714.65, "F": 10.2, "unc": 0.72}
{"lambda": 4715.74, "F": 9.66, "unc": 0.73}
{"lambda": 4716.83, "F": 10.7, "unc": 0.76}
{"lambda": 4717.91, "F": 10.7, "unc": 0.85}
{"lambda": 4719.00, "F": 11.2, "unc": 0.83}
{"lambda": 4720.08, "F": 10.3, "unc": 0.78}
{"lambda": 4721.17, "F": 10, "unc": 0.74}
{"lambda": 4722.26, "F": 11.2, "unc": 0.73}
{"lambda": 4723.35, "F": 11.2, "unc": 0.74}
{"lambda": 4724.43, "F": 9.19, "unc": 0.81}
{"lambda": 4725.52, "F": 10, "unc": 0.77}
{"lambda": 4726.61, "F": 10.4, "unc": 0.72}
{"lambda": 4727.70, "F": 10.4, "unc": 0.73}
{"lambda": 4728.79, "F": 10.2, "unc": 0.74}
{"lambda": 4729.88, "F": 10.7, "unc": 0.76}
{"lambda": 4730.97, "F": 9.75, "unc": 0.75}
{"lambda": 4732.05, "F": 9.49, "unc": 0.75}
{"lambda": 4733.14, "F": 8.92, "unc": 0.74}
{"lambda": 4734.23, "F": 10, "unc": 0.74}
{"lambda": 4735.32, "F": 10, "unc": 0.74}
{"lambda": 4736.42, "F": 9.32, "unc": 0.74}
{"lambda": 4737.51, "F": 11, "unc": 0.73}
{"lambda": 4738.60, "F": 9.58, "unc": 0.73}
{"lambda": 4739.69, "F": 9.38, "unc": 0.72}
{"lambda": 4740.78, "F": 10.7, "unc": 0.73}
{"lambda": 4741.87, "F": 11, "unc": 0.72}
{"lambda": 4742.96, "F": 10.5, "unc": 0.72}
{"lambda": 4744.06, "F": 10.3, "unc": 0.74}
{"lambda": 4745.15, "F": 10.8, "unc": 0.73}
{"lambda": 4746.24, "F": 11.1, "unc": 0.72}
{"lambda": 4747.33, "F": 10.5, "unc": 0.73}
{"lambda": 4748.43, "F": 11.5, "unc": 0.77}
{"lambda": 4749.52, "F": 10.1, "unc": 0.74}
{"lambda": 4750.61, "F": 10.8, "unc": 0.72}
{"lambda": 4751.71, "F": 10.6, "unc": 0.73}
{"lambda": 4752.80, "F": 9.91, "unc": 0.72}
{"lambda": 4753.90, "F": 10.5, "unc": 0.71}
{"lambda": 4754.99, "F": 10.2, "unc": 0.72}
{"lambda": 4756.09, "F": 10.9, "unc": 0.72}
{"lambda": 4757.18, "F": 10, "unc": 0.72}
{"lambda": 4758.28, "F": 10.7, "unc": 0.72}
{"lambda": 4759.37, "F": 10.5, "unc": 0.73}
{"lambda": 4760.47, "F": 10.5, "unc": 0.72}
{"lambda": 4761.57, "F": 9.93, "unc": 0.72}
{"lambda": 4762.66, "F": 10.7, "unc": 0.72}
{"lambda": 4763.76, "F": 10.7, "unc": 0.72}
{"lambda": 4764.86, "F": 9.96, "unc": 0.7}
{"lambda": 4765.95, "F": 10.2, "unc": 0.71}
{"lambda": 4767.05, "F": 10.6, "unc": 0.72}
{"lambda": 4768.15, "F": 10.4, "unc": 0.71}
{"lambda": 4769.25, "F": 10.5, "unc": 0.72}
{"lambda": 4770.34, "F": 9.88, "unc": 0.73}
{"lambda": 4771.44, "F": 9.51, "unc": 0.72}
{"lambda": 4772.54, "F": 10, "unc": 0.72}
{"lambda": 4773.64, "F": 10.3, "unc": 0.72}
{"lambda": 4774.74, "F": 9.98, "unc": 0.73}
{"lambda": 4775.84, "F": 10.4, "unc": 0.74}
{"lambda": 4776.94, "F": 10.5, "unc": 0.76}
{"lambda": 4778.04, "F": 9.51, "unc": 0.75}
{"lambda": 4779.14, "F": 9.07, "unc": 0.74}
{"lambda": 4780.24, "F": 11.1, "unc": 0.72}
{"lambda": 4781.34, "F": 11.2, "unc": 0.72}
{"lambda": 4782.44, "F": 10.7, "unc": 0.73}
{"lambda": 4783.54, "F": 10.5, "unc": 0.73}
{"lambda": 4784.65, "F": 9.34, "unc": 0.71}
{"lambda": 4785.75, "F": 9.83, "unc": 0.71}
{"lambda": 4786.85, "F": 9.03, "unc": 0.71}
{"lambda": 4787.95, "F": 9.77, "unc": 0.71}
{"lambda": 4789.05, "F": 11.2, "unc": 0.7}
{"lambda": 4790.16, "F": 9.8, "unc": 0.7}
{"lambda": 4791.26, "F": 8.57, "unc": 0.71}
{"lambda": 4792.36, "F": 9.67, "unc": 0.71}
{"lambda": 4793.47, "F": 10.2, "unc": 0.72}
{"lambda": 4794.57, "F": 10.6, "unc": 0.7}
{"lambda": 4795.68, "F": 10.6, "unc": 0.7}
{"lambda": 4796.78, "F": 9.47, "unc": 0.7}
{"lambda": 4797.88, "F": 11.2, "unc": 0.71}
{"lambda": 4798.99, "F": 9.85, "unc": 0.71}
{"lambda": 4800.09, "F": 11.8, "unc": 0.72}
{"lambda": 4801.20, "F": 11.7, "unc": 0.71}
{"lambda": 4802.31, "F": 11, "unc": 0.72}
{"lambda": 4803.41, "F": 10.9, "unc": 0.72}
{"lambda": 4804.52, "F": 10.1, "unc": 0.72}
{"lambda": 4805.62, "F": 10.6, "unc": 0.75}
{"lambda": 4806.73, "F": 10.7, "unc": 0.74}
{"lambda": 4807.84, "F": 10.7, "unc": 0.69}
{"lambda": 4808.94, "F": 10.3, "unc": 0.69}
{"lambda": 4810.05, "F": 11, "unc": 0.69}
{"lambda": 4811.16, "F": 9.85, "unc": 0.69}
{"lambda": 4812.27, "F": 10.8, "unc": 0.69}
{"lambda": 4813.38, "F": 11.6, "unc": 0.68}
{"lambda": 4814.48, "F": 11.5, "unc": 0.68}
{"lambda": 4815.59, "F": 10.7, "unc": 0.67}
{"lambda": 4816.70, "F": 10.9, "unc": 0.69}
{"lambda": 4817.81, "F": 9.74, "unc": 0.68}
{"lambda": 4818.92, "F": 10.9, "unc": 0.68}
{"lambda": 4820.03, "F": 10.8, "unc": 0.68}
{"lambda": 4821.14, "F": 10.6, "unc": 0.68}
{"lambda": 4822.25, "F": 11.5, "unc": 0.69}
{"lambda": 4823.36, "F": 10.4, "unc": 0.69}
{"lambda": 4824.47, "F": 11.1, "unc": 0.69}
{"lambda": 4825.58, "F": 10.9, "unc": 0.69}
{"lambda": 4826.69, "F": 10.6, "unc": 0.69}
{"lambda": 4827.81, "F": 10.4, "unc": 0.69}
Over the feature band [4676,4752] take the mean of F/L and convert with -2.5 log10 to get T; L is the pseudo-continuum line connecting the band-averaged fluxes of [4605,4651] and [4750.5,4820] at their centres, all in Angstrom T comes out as 0.03 mag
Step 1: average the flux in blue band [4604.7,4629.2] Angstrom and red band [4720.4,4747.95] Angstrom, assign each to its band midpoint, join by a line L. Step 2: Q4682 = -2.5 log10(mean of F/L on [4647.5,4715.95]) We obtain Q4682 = 0.070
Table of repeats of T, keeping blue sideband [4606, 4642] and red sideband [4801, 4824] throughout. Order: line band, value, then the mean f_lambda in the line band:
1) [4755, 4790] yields 0.049 mag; 10.2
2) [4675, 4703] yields 0.098 mag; 9.67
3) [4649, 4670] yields 0.084 mag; 9.76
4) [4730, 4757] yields 0.039 mag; 10.3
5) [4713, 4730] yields 0.024 mag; 10.4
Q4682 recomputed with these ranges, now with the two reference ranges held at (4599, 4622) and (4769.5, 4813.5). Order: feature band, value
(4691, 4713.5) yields 0.07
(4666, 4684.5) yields 0.08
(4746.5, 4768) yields -0.02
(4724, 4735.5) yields 0.04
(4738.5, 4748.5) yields -0.02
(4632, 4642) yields 0.04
